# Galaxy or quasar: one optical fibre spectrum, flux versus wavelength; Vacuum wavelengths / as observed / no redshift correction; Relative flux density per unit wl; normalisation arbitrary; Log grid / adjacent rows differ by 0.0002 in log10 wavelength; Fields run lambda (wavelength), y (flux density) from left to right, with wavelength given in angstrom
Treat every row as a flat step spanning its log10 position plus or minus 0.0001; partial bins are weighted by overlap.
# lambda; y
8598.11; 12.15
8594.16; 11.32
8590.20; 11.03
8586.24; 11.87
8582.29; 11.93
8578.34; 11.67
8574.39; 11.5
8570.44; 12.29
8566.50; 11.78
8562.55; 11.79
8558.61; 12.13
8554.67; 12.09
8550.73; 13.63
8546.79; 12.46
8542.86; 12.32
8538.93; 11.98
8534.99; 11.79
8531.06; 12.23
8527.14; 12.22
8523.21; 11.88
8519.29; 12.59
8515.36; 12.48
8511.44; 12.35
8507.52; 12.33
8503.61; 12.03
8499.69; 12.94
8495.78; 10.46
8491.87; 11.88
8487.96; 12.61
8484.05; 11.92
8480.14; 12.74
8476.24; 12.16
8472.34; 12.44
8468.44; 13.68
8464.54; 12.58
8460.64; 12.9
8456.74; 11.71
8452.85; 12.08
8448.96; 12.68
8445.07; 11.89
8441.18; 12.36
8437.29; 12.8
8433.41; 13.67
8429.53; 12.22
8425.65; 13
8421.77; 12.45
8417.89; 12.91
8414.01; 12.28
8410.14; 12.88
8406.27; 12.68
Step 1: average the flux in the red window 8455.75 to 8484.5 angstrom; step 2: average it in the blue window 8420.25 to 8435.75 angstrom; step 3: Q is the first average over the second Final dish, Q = 1.0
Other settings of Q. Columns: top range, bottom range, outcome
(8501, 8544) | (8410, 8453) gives 0.97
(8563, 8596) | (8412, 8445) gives 0.92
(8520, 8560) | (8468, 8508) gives 1.00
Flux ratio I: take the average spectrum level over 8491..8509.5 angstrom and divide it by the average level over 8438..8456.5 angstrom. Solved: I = 1.0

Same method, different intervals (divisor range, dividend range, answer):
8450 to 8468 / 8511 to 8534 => 0.99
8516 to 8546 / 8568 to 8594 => 0.96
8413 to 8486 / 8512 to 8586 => 0.97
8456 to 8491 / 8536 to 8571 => 0.98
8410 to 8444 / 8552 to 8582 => 0.94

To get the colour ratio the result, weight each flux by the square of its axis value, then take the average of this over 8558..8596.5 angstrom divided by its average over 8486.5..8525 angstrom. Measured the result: 0.98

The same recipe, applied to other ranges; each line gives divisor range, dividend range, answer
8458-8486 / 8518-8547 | 0.98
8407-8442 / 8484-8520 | 0.97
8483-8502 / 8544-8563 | 1.06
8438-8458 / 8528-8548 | 1.02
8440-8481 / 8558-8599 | 0.97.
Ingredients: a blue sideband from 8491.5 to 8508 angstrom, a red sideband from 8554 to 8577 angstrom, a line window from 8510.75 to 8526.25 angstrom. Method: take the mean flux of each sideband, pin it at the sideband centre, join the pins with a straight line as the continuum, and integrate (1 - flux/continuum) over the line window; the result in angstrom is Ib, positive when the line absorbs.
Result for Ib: -0.5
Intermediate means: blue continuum 11.9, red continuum 11.9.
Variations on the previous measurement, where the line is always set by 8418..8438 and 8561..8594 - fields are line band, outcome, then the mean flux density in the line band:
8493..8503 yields 0.4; 11.8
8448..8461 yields 0.4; 12.2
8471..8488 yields 0.1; 12.3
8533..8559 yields -0.9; 12.4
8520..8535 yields 0.0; 12.1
